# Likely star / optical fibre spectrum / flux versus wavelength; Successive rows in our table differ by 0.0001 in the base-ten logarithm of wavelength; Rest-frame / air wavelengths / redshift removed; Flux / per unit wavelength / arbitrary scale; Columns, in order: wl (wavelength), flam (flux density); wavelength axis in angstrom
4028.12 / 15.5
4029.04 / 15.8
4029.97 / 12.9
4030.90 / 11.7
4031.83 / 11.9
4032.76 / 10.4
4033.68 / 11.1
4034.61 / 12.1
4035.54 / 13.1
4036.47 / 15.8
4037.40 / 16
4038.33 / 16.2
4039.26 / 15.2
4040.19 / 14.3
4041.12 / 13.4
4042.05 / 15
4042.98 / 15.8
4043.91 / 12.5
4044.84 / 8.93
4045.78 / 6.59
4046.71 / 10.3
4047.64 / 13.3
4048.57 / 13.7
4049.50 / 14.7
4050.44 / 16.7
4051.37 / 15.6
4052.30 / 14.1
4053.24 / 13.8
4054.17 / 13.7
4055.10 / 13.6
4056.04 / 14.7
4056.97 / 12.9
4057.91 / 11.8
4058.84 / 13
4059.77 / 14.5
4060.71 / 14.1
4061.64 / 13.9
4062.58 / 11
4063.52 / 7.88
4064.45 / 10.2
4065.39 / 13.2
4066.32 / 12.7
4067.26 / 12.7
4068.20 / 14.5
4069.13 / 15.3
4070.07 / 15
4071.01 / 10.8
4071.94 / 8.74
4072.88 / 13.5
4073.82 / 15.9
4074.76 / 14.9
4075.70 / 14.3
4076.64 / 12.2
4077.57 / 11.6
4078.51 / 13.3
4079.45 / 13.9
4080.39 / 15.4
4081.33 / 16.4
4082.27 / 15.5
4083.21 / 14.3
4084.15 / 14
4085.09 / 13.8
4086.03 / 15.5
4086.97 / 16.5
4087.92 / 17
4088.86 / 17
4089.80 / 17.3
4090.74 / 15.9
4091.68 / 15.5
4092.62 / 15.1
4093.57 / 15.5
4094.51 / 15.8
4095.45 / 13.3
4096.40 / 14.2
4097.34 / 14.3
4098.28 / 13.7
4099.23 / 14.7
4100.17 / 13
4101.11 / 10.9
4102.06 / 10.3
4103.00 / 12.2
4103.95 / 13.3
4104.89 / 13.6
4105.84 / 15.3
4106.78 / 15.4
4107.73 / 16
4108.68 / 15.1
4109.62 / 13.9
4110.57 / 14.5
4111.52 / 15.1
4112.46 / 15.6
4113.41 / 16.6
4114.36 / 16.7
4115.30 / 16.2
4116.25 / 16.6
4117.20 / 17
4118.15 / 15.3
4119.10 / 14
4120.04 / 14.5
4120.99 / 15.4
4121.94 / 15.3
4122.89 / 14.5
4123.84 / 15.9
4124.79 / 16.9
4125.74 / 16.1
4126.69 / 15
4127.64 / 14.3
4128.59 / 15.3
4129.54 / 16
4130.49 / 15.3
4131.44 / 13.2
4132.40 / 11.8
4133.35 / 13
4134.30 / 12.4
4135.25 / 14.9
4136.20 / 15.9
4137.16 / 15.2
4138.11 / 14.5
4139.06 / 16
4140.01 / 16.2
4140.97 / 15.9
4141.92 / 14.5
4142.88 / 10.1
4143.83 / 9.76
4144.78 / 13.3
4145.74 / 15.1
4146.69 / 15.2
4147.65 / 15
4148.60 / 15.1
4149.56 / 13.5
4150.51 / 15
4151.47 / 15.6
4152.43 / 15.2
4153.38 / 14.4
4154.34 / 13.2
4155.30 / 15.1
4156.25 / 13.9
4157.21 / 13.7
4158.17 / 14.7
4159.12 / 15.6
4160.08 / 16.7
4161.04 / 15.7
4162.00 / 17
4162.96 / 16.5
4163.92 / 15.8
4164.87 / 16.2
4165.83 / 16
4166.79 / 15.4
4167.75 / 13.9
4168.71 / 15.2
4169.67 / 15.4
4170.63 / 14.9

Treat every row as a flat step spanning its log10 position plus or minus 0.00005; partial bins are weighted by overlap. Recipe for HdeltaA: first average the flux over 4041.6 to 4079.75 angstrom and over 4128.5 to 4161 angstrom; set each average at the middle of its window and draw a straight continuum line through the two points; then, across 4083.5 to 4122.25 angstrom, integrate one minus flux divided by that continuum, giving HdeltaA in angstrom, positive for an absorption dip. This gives -3.3 angstrom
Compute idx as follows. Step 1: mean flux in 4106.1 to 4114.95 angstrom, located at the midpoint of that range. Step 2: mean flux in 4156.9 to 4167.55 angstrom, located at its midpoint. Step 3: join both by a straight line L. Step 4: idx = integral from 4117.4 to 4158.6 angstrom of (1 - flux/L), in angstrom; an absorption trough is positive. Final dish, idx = 2.8 angstrom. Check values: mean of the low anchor 15.4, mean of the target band 14.6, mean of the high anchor 15.7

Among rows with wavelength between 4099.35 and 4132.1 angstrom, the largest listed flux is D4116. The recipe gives 17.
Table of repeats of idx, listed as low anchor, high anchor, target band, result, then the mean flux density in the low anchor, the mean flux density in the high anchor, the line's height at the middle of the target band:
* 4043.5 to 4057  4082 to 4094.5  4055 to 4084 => 2.1 angstrom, 13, 15.6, 14.3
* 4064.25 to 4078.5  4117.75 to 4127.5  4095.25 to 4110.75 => 0.7 angstrom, 13.1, 15.3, 14.4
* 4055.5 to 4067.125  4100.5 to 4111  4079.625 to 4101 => -2.9 angstrom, 12.5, 13.7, 13.3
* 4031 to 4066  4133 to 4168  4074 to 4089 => -1.2 angstrom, 13.1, 14.7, 13.6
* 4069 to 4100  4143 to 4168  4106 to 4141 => -1.2 angstrom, 14.5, 14.8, 14.7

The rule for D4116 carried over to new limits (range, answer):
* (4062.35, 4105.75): 17.3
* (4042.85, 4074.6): 16.7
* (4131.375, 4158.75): 16.2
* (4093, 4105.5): 15.8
